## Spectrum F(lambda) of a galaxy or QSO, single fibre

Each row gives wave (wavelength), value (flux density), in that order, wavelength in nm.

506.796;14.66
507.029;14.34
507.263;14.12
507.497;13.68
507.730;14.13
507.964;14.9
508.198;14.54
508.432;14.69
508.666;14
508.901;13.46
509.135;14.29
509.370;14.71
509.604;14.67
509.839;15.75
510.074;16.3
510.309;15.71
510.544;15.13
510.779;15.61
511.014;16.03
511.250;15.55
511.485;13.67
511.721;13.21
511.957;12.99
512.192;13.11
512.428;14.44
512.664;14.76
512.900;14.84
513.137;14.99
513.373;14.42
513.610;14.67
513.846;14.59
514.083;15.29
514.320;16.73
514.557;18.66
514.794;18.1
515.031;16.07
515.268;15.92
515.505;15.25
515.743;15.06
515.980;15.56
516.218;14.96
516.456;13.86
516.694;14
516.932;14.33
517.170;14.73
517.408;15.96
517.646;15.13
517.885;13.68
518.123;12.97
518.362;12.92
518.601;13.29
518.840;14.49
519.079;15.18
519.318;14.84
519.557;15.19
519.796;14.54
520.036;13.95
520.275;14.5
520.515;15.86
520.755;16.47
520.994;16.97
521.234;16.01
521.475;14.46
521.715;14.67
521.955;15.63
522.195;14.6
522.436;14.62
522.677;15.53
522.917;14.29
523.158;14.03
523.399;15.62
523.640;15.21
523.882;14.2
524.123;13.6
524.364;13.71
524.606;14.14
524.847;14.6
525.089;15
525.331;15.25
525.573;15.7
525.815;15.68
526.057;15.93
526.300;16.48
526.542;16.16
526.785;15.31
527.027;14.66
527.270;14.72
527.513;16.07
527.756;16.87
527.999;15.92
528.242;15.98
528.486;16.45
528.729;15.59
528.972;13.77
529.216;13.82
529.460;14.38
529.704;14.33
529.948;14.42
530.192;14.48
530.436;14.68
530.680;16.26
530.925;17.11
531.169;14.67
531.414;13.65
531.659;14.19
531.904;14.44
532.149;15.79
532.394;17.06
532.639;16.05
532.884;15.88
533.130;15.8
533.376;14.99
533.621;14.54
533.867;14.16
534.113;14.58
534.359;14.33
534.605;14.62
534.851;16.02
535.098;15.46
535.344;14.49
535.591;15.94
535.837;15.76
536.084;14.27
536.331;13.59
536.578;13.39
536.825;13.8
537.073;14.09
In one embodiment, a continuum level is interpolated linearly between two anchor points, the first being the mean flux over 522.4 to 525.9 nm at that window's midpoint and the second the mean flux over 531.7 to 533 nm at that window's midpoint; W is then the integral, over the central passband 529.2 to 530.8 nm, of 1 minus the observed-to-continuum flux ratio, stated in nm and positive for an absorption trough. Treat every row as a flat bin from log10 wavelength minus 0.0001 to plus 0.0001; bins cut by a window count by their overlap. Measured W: 0.08 nm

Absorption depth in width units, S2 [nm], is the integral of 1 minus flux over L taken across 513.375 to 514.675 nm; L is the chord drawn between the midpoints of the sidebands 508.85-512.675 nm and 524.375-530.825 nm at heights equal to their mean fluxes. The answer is -0.09 nm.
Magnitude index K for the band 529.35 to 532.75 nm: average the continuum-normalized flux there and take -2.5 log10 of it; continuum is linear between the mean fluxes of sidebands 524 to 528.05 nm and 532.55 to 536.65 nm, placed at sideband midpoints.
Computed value -0.002 mag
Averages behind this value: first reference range 15.3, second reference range 14.9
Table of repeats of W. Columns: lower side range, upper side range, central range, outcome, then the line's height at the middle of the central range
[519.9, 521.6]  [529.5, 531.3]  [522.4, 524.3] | 0.092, 15.4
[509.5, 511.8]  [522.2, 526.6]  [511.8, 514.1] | 0.122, 15.2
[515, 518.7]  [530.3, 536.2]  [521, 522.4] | -0.042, 14.8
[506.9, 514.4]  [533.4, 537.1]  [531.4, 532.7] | -0.058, 14.6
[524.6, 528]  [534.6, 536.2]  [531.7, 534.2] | 0.007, 15.3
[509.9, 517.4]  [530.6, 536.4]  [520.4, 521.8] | -0.058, 15.1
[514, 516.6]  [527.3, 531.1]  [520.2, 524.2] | 0.137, 15.6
